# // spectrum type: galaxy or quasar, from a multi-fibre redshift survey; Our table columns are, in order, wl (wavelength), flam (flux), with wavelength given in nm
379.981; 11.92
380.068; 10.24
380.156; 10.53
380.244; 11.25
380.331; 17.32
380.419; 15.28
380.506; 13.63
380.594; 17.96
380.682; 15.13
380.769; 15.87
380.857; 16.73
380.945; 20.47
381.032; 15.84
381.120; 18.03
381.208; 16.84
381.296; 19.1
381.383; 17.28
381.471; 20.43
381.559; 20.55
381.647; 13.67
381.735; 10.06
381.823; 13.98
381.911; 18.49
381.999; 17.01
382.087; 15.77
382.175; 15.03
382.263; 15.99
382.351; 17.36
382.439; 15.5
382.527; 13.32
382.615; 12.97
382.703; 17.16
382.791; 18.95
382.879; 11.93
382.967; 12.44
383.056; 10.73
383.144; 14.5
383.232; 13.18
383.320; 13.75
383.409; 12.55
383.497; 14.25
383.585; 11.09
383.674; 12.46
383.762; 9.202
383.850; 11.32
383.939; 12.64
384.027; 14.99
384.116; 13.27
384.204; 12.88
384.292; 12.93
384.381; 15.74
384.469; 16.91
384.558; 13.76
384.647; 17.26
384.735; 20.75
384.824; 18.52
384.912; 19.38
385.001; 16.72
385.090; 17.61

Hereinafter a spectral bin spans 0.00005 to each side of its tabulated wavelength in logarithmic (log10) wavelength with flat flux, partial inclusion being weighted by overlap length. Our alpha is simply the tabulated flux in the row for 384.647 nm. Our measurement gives 17.26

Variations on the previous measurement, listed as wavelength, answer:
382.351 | 17.36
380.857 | 16.73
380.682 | 15.13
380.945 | 20.47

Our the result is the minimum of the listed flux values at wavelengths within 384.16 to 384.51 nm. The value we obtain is 12.88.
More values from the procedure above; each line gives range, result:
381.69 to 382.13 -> 10.06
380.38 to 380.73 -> 13.63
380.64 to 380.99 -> 15.13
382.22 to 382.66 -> 12.97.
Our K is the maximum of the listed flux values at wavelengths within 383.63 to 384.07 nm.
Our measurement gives 14.99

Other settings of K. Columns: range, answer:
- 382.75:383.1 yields 18.95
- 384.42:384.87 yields 20.75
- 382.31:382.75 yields 17.36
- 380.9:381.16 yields 20.47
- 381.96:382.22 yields 17.01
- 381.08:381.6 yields 20.55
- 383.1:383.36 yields 14.5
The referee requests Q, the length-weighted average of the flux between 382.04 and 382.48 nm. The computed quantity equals 15.9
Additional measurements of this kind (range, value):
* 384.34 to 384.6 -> 15.5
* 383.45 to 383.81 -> 11.8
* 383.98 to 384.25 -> 13.7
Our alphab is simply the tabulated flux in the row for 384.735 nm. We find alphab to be 20.75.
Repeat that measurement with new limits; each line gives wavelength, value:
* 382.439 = 15.5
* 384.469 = 16.91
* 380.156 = 10.53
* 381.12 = 18.03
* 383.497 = 14.25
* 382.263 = 15.99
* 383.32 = 13.75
